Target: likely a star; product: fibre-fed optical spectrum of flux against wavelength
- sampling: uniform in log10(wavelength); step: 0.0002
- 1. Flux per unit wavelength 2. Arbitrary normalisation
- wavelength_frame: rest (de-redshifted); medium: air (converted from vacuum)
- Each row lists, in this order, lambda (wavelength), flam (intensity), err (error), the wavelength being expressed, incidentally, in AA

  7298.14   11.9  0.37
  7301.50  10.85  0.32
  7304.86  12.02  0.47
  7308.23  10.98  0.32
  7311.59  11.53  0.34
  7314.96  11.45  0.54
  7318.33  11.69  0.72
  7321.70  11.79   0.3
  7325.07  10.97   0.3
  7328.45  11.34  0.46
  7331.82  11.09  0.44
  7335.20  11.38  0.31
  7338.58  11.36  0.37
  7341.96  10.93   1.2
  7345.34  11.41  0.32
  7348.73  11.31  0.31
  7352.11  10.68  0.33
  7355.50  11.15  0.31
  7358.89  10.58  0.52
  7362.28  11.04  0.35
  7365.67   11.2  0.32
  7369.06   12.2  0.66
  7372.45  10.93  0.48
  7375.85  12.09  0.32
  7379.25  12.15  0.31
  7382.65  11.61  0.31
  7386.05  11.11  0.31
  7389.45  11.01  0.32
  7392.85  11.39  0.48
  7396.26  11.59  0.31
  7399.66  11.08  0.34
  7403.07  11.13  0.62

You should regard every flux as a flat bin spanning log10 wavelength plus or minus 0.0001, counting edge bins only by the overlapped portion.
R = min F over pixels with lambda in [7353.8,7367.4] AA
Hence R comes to 10.58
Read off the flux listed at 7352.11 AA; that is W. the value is 10.68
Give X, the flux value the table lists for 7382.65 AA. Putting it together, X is 11.61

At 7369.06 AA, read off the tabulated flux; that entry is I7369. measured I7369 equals 12.2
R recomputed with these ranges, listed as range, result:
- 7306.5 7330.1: 10.97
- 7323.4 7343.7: 10.93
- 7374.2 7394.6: 11.01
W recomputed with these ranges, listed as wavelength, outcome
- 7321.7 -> 11.79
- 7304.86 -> 12.02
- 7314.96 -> 11.45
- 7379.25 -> 12.15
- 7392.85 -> 11.39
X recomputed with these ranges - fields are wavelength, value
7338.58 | 11.36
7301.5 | 10.85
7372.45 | 10.93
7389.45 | 11.01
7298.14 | 11.9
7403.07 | 11.13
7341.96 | 10.93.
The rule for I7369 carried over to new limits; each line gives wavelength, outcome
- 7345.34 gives 11.41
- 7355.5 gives 11.15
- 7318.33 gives 11.69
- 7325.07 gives 10.97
